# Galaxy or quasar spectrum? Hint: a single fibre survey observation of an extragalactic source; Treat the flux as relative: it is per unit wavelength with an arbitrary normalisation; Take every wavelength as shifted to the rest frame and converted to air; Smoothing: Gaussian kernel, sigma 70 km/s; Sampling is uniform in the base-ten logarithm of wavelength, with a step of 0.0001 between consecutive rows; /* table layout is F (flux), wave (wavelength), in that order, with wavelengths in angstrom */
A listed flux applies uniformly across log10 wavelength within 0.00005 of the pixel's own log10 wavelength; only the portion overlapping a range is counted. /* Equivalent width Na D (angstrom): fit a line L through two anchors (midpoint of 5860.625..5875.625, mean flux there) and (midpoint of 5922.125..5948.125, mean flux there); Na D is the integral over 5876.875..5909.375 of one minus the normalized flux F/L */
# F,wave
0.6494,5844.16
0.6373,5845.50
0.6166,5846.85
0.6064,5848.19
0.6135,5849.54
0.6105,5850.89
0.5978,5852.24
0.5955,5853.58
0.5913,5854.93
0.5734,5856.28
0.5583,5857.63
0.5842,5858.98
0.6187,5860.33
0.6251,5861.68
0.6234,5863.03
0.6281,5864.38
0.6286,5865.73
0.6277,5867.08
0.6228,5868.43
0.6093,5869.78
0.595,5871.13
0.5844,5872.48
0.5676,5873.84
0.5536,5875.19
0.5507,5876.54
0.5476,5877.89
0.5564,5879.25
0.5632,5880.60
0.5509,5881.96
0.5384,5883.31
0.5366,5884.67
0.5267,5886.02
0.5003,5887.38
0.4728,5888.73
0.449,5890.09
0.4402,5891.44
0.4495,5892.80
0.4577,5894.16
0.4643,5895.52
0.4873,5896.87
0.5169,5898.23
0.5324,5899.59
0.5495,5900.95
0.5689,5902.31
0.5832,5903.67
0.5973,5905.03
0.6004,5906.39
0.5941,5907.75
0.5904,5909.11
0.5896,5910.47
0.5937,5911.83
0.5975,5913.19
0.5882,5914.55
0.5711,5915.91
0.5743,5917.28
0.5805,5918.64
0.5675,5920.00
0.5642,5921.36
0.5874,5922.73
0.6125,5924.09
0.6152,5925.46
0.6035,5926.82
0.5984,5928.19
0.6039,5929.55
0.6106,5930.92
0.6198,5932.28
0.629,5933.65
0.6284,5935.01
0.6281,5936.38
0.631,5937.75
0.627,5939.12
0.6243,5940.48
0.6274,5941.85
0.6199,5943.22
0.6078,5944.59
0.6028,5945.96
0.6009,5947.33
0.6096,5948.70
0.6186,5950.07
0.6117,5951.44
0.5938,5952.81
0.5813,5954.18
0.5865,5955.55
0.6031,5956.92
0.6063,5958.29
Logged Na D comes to 4.4 angstrom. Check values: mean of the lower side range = 0.607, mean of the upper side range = 0.615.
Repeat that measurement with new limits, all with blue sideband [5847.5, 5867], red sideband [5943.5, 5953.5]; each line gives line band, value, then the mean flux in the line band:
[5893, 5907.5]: 1.70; 0.534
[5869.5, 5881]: 0.69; 0.569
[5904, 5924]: 0.65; 0.586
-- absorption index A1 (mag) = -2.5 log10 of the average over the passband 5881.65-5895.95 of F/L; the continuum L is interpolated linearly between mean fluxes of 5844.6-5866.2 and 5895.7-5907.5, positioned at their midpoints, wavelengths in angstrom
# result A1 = 0.16 mag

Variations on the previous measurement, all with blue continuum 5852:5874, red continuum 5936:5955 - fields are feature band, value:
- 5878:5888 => 0.13 mag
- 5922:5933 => 0.01 mag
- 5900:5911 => 0.05 mag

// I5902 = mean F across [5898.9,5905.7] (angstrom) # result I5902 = 0.566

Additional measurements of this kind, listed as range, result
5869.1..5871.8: 0.603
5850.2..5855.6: 0.599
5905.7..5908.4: 0.597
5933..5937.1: 0.629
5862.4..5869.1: 0.626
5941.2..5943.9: 0.623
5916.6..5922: 0.573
